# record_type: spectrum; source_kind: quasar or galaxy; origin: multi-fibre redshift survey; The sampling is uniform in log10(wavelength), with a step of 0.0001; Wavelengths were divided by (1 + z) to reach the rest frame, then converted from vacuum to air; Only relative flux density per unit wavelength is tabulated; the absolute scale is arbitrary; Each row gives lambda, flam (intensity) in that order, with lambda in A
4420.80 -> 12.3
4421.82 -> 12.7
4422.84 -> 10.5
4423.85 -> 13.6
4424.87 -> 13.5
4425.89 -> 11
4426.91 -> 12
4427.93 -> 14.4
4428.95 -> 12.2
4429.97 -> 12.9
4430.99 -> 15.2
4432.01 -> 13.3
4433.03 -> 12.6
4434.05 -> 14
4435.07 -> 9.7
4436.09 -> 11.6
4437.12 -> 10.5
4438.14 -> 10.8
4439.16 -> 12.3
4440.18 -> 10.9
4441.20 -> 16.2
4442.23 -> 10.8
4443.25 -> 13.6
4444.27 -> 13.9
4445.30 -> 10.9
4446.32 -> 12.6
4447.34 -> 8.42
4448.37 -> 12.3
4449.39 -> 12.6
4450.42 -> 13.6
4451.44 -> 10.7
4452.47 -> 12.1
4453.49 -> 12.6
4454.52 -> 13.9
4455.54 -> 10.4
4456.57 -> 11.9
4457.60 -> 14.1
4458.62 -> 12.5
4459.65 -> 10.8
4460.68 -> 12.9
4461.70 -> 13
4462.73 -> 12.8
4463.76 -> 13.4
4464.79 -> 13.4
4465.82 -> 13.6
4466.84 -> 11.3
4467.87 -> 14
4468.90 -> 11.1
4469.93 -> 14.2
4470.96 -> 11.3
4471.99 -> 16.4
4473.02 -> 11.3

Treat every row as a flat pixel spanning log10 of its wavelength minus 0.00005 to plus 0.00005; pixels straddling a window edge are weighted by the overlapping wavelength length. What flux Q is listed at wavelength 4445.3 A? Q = 10.9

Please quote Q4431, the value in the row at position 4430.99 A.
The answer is 15.2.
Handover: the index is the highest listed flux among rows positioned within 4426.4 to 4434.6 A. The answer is 15.2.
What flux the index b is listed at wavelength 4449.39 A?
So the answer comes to 12.6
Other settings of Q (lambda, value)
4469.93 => 14.2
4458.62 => 12.5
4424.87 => 13.5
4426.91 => 12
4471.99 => 16.4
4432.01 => 13.3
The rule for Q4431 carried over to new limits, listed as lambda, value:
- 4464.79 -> 13.4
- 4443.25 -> 13.6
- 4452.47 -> 12.1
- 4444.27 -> 13.9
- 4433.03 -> 12.6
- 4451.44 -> 10.7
